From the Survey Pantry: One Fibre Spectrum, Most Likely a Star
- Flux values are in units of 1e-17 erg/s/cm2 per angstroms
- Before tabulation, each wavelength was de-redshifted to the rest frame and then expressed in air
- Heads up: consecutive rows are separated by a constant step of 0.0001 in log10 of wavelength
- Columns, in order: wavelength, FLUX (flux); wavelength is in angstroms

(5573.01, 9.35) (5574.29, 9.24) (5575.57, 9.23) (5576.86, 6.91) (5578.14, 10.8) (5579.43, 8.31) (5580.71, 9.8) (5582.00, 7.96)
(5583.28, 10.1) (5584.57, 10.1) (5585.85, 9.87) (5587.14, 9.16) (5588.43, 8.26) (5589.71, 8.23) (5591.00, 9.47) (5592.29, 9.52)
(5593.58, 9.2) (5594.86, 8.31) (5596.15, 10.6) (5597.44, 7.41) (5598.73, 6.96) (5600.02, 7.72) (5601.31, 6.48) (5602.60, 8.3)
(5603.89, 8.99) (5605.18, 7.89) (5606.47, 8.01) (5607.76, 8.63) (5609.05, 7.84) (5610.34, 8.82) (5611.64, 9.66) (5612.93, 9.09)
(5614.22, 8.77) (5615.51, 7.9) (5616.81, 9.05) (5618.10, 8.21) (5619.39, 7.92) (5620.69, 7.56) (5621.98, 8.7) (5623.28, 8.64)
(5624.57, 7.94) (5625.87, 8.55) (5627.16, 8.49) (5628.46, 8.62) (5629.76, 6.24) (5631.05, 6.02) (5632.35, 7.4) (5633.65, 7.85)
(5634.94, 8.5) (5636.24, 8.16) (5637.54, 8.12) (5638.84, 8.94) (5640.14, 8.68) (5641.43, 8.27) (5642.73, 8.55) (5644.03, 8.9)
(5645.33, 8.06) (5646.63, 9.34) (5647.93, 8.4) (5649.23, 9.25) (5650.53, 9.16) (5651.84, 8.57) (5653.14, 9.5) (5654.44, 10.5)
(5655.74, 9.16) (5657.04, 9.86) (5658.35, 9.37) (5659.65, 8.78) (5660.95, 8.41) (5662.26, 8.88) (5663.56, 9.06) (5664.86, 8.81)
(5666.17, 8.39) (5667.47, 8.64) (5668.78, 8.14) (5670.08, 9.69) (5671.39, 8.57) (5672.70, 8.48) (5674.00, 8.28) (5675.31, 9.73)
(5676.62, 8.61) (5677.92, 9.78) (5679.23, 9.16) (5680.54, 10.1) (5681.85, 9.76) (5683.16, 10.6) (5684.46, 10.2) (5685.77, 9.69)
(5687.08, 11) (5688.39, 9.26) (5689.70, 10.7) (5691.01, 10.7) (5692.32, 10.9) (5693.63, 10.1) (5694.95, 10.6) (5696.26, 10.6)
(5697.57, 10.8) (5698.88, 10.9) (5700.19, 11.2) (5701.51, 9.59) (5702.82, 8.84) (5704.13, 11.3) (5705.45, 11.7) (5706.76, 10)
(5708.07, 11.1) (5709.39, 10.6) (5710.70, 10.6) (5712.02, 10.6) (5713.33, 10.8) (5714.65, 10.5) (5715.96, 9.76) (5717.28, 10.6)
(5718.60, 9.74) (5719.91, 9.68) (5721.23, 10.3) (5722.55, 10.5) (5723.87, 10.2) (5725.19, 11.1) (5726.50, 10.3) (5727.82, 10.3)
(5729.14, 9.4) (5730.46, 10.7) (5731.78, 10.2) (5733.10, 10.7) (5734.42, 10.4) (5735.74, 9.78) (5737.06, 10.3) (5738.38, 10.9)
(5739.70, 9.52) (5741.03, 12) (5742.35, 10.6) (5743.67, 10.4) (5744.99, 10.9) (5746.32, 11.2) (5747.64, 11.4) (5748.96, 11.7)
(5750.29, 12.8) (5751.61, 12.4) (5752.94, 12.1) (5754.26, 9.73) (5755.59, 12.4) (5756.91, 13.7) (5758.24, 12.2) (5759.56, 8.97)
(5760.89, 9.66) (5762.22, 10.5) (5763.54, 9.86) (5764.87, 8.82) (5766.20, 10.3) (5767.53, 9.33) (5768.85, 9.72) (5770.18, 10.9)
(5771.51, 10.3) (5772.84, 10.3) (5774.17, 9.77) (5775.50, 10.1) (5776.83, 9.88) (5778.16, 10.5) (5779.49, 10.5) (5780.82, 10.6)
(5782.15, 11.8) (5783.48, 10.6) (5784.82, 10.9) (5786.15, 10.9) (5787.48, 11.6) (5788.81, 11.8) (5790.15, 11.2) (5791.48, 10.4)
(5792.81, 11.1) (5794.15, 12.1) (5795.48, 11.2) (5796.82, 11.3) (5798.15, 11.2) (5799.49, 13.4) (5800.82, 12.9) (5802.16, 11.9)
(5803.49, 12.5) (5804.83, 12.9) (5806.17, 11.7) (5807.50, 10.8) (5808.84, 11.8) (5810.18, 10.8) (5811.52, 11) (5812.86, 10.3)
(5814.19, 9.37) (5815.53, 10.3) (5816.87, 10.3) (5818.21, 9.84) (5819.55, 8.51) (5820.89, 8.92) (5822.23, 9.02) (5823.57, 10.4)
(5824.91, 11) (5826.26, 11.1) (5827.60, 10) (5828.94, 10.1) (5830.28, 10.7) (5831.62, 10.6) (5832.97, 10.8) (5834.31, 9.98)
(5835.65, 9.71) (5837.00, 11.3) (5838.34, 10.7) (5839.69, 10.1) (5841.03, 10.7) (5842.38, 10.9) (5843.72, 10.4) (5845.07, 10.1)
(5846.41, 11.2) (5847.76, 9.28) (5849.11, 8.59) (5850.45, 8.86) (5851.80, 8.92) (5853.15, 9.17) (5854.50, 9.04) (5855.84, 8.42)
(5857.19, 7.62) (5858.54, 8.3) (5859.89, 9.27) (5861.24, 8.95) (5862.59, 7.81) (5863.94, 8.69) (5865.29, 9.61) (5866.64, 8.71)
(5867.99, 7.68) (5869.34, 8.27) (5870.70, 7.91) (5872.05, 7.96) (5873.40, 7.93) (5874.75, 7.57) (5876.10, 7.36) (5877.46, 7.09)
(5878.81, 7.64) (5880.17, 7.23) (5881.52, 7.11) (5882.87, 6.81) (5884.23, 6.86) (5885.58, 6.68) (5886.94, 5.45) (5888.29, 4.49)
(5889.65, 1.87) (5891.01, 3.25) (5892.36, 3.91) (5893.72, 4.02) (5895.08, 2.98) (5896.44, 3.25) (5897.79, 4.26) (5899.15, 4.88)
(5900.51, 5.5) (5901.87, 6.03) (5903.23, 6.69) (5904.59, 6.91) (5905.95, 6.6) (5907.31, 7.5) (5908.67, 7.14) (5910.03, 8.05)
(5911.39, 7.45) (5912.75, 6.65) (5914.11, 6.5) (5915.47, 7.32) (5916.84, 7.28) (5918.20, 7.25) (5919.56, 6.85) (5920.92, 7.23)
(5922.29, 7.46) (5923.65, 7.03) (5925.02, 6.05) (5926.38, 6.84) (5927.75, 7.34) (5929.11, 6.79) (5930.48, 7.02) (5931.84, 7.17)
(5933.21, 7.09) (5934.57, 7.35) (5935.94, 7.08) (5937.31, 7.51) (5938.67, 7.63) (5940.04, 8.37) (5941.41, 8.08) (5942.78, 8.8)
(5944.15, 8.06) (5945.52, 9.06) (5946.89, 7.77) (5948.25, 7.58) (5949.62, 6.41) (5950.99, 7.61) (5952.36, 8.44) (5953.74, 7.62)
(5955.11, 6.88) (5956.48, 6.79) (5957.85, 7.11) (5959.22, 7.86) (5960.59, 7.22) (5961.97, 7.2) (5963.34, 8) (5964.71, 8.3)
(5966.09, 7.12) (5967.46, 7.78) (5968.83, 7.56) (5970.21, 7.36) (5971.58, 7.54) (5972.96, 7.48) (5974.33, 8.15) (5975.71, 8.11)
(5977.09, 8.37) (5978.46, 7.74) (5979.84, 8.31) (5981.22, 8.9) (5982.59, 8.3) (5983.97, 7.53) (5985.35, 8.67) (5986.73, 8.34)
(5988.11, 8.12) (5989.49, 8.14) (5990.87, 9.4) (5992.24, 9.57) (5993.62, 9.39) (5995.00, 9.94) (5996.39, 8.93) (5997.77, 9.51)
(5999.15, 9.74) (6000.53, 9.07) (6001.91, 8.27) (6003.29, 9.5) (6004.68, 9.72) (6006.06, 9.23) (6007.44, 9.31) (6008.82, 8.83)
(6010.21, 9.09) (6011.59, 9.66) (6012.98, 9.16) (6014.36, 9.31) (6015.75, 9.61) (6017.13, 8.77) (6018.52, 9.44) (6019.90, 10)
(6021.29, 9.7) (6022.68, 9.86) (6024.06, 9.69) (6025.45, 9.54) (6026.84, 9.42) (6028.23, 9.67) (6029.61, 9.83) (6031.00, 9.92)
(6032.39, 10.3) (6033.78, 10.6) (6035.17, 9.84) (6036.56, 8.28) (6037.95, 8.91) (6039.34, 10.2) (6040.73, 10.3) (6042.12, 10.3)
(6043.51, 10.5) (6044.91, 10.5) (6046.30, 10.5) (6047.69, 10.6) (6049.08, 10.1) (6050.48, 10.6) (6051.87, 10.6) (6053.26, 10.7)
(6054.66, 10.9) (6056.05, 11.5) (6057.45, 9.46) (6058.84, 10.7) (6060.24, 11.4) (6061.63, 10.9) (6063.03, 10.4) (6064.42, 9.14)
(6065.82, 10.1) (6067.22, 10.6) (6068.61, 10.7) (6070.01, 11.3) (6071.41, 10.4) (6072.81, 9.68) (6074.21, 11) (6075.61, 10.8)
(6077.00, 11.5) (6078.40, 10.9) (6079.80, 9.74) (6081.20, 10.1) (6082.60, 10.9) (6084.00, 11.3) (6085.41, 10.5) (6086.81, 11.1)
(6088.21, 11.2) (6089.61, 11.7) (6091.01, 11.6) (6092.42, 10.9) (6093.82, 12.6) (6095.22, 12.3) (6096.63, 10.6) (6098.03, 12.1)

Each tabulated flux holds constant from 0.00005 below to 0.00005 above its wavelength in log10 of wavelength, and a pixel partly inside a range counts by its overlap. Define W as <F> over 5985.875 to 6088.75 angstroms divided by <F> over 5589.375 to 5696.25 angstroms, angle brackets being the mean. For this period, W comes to 1.13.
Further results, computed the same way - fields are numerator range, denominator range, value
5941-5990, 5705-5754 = 0.73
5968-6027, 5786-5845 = 0.82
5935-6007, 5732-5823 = 0.75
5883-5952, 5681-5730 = 0.63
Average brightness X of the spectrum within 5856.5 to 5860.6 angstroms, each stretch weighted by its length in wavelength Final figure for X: 8.39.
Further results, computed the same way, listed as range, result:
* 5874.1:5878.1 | 7.33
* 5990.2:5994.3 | 9.48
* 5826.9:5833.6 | 10.4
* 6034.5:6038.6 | 9.01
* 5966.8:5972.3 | 7.56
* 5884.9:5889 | 5.52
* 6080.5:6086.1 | 10.7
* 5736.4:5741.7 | 10.7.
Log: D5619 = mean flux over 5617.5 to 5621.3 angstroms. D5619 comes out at 7.89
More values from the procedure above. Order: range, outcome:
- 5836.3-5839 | 11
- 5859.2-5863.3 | 8.67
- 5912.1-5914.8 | 6.59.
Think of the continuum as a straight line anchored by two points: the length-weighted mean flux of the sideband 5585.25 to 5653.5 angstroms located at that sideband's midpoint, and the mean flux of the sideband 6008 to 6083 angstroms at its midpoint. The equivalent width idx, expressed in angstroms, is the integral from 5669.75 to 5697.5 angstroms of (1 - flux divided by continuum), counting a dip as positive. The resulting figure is -3.8 angstroms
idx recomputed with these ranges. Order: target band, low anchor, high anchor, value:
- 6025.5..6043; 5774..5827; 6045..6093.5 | 1.5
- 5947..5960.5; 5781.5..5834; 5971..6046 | 3.2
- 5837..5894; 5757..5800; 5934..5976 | 7.9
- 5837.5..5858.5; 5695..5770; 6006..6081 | 1.7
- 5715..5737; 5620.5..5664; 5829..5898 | -5.0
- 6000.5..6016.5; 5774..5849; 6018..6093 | 1.9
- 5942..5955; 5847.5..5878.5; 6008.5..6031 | 1.6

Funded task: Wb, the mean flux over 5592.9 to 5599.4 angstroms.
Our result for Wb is 8.5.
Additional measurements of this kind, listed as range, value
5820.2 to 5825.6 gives 9.82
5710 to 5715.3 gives 10.6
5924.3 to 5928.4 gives 6.73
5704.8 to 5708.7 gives 11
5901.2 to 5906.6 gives 6.56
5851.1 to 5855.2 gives 9.04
